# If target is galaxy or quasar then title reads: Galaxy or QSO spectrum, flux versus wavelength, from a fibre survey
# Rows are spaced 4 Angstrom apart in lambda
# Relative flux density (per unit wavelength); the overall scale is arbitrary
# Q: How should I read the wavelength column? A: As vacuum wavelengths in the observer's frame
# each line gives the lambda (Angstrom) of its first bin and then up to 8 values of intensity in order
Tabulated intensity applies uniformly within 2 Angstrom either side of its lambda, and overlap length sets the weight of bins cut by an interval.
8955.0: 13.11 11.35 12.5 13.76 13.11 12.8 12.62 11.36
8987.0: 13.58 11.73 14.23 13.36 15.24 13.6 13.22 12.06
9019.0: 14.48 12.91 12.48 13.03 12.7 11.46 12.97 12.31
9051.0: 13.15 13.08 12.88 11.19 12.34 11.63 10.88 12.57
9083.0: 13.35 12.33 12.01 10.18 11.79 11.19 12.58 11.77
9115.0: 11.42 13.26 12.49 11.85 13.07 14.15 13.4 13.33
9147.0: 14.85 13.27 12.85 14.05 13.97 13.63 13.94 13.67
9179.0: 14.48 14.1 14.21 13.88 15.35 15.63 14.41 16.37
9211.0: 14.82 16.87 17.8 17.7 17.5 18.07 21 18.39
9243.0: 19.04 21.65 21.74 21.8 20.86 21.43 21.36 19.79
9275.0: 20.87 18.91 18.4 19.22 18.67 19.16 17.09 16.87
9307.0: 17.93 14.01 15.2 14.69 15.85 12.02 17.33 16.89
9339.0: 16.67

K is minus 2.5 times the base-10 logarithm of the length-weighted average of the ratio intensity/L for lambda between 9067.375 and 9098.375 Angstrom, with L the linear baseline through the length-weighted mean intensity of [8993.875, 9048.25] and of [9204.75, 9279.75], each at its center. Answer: 0.24 mag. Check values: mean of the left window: 13.1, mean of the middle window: 11.9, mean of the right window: 19.3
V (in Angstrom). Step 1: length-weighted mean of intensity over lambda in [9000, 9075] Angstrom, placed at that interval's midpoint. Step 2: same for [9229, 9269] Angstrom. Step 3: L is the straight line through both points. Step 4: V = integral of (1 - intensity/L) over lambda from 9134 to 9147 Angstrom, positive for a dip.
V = 2.2 Angstrom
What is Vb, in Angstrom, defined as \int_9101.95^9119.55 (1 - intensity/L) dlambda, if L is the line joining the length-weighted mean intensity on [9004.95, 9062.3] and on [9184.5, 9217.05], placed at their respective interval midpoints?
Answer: 2.4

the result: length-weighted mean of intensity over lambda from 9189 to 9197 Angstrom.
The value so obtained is 14.6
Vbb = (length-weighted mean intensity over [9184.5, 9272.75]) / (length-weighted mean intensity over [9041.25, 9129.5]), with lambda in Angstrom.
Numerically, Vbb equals 1.49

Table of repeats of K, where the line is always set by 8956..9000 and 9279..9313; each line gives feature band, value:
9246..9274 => -0.229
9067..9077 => 0.234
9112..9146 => 0.173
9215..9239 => -0.101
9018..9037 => 0.039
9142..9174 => 0.136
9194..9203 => 0.065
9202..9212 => 0.071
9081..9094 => 0.170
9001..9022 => -0.032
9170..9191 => 0.135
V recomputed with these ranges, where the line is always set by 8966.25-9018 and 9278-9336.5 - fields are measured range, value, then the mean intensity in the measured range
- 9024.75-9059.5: 2.7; 12.7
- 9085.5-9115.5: 5.7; 11.7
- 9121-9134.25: 1.9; 12.6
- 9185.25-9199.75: 0.7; 14.7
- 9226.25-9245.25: -3.5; 18.9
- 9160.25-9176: 1.4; 13.8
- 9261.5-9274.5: -3.6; 20.8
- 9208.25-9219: -0.4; 16.2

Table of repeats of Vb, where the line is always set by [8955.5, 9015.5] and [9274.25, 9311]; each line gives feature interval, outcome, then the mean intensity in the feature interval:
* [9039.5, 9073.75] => 4.43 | 12.4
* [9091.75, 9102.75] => 2.78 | 11.1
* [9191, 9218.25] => 1.94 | 15.6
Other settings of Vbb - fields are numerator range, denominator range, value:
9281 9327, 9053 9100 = 1.40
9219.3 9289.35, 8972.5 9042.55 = 1.52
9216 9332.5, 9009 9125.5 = 1.49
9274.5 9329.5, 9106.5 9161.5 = 1.30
